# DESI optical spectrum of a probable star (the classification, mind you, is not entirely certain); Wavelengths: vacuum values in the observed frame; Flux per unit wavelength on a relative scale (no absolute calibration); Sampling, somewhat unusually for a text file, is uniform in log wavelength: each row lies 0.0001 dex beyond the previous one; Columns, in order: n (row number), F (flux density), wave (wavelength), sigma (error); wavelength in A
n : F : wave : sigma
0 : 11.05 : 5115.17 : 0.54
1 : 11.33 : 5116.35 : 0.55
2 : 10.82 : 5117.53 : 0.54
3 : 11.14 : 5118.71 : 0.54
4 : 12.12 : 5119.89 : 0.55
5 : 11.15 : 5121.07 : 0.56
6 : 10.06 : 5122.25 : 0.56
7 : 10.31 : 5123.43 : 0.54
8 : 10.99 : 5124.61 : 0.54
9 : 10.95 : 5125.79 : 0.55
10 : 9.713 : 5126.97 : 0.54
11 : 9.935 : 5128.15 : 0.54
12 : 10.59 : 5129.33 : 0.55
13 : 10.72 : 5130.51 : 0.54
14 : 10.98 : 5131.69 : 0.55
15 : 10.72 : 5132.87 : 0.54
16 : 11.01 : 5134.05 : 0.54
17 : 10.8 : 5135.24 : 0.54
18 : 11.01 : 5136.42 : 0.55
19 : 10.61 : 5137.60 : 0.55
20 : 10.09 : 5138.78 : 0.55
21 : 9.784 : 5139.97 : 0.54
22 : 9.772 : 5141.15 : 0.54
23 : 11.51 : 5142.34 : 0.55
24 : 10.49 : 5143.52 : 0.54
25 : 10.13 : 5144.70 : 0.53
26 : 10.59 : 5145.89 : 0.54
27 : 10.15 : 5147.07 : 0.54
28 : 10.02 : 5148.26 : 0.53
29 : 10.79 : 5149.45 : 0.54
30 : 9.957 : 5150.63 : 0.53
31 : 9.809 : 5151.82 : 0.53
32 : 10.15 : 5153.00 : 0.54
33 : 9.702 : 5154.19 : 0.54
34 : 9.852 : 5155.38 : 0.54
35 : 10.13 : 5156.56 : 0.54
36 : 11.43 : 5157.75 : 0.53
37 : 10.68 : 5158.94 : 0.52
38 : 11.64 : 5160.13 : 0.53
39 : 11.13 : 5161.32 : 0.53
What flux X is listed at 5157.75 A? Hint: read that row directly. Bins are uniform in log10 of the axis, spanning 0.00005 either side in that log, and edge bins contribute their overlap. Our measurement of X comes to 11.43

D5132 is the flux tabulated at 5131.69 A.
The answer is 10.98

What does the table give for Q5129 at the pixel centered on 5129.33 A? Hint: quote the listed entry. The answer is 10.59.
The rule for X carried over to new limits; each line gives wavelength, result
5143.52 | 10.49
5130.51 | 10.72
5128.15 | 9.935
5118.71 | 11.14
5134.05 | 11.01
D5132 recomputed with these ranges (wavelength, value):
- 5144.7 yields 10.13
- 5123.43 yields 10.31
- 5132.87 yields 10.72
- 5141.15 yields 9.772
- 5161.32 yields 11.13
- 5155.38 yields 9.852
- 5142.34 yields 11.51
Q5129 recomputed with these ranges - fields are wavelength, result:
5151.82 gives 9.809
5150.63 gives 9.957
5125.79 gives 10.95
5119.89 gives 12.12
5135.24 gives 10.8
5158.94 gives 10.68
